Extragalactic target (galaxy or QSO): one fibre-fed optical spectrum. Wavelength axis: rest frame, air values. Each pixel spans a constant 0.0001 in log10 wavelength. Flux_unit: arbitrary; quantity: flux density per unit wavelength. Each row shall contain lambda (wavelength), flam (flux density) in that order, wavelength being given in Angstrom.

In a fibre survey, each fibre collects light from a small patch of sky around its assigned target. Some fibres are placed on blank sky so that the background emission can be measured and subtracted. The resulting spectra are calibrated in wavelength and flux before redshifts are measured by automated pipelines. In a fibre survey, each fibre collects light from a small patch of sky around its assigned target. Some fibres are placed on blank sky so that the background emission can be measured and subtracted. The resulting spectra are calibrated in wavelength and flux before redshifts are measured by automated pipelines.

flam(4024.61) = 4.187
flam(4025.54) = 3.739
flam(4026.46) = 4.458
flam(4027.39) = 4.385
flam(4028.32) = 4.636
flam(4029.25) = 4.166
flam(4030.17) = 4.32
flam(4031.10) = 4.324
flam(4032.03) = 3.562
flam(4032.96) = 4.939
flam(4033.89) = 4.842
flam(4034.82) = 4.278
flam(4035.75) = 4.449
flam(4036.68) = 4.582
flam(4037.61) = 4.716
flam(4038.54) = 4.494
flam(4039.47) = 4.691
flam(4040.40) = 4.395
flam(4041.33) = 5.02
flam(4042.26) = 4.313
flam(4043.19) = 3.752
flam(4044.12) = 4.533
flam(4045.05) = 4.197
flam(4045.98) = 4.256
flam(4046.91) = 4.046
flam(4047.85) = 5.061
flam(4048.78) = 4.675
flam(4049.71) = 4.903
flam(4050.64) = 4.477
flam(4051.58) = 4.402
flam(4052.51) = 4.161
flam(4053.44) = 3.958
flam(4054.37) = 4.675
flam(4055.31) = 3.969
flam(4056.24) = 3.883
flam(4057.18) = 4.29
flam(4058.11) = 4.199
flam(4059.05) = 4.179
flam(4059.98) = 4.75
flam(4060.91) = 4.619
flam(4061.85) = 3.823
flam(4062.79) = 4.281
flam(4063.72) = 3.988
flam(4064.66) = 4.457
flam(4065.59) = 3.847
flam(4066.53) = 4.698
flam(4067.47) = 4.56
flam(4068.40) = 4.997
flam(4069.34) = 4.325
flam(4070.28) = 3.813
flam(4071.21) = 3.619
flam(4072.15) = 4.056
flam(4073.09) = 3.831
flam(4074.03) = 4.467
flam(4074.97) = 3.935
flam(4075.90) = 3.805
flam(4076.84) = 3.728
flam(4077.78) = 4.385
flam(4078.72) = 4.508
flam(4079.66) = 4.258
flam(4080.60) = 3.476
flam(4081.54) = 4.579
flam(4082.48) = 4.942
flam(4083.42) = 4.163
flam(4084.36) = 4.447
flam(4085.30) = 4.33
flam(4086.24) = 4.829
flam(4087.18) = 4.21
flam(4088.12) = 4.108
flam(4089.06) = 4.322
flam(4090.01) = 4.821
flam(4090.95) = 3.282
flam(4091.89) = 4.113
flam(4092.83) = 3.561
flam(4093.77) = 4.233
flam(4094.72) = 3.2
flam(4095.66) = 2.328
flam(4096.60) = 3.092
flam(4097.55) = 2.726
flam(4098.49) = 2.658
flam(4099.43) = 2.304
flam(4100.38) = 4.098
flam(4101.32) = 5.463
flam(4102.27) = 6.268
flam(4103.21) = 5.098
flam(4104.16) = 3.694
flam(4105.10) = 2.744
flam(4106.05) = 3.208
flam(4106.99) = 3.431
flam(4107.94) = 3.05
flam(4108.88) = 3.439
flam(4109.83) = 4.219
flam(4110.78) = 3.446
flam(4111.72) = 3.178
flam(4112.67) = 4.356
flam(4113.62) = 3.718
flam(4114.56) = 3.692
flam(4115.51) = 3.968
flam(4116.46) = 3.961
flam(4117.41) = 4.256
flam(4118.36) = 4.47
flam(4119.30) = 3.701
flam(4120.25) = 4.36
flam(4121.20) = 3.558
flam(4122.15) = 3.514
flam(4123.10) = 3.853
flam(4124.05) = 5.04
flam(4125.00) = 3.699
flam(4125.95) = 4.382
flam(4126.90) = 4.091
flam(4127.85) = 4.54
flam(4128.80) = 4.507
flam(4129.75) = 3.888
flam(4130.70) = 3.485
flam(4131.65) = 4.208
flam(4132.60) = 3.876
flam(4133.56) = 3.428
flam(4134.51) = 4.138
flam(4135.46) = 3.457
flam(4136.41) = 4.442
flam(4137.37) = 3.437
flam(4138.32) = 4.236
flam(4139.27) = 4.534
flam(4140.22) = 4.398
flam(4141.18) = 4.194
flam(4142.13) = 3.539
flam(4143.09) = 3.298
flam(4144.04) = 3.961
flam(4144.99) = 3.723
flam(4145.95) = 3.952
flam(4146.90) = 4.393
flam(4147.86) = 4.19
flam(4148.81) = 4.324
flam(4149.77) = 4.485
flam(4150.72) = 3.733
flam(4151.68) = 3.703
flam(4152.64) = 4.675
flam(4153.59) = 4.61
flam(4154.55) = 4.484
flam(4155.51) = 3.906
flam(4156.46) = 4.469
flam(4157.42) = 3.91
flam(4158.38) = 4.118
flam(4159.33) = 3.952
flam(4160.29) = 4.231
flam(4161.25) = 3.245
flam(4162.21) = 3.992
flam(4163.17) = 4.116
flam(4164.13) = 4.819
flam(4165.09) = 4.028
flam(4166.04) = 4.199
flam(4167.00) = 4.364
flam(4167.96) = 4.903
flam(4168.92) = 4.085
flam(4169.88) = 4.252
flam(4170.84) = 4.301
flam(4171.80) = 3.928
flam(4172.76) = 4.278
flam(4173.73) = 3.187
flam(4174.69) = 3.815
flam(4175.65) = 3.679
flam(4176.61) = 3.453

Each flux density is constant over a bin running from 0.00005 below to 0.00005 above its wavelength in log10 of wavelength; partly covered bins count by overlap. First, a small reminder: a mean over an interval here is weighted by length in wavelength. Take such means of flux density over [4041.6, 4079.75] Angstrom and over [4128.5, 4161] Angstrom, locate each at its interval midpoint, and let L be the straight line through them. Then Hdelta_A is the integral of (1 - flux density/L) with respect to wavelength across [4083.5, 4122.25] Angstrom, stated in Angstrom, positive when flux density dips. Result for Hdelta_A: 2.9 Angstrom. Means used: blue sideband 4.26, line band 3.85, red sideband 4.05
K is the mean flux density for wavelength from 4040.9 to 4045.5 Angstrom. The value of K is 4.36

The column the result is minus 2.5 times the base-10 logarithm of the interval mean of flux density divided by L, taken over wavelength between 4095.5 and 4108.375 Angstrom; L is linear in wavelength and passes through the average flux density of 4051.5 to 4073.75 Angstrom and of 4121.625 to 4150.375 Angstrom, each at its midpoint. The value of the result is 0.14 mag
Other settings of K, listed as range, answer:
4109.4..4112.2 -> 3.61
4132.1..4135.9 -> 3.73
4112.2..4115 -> 3.93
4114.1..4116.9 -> 3.87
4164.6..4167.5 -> 4.21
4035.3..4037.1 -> 4.51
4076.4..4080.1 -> 4.22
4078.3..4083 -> 4.35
